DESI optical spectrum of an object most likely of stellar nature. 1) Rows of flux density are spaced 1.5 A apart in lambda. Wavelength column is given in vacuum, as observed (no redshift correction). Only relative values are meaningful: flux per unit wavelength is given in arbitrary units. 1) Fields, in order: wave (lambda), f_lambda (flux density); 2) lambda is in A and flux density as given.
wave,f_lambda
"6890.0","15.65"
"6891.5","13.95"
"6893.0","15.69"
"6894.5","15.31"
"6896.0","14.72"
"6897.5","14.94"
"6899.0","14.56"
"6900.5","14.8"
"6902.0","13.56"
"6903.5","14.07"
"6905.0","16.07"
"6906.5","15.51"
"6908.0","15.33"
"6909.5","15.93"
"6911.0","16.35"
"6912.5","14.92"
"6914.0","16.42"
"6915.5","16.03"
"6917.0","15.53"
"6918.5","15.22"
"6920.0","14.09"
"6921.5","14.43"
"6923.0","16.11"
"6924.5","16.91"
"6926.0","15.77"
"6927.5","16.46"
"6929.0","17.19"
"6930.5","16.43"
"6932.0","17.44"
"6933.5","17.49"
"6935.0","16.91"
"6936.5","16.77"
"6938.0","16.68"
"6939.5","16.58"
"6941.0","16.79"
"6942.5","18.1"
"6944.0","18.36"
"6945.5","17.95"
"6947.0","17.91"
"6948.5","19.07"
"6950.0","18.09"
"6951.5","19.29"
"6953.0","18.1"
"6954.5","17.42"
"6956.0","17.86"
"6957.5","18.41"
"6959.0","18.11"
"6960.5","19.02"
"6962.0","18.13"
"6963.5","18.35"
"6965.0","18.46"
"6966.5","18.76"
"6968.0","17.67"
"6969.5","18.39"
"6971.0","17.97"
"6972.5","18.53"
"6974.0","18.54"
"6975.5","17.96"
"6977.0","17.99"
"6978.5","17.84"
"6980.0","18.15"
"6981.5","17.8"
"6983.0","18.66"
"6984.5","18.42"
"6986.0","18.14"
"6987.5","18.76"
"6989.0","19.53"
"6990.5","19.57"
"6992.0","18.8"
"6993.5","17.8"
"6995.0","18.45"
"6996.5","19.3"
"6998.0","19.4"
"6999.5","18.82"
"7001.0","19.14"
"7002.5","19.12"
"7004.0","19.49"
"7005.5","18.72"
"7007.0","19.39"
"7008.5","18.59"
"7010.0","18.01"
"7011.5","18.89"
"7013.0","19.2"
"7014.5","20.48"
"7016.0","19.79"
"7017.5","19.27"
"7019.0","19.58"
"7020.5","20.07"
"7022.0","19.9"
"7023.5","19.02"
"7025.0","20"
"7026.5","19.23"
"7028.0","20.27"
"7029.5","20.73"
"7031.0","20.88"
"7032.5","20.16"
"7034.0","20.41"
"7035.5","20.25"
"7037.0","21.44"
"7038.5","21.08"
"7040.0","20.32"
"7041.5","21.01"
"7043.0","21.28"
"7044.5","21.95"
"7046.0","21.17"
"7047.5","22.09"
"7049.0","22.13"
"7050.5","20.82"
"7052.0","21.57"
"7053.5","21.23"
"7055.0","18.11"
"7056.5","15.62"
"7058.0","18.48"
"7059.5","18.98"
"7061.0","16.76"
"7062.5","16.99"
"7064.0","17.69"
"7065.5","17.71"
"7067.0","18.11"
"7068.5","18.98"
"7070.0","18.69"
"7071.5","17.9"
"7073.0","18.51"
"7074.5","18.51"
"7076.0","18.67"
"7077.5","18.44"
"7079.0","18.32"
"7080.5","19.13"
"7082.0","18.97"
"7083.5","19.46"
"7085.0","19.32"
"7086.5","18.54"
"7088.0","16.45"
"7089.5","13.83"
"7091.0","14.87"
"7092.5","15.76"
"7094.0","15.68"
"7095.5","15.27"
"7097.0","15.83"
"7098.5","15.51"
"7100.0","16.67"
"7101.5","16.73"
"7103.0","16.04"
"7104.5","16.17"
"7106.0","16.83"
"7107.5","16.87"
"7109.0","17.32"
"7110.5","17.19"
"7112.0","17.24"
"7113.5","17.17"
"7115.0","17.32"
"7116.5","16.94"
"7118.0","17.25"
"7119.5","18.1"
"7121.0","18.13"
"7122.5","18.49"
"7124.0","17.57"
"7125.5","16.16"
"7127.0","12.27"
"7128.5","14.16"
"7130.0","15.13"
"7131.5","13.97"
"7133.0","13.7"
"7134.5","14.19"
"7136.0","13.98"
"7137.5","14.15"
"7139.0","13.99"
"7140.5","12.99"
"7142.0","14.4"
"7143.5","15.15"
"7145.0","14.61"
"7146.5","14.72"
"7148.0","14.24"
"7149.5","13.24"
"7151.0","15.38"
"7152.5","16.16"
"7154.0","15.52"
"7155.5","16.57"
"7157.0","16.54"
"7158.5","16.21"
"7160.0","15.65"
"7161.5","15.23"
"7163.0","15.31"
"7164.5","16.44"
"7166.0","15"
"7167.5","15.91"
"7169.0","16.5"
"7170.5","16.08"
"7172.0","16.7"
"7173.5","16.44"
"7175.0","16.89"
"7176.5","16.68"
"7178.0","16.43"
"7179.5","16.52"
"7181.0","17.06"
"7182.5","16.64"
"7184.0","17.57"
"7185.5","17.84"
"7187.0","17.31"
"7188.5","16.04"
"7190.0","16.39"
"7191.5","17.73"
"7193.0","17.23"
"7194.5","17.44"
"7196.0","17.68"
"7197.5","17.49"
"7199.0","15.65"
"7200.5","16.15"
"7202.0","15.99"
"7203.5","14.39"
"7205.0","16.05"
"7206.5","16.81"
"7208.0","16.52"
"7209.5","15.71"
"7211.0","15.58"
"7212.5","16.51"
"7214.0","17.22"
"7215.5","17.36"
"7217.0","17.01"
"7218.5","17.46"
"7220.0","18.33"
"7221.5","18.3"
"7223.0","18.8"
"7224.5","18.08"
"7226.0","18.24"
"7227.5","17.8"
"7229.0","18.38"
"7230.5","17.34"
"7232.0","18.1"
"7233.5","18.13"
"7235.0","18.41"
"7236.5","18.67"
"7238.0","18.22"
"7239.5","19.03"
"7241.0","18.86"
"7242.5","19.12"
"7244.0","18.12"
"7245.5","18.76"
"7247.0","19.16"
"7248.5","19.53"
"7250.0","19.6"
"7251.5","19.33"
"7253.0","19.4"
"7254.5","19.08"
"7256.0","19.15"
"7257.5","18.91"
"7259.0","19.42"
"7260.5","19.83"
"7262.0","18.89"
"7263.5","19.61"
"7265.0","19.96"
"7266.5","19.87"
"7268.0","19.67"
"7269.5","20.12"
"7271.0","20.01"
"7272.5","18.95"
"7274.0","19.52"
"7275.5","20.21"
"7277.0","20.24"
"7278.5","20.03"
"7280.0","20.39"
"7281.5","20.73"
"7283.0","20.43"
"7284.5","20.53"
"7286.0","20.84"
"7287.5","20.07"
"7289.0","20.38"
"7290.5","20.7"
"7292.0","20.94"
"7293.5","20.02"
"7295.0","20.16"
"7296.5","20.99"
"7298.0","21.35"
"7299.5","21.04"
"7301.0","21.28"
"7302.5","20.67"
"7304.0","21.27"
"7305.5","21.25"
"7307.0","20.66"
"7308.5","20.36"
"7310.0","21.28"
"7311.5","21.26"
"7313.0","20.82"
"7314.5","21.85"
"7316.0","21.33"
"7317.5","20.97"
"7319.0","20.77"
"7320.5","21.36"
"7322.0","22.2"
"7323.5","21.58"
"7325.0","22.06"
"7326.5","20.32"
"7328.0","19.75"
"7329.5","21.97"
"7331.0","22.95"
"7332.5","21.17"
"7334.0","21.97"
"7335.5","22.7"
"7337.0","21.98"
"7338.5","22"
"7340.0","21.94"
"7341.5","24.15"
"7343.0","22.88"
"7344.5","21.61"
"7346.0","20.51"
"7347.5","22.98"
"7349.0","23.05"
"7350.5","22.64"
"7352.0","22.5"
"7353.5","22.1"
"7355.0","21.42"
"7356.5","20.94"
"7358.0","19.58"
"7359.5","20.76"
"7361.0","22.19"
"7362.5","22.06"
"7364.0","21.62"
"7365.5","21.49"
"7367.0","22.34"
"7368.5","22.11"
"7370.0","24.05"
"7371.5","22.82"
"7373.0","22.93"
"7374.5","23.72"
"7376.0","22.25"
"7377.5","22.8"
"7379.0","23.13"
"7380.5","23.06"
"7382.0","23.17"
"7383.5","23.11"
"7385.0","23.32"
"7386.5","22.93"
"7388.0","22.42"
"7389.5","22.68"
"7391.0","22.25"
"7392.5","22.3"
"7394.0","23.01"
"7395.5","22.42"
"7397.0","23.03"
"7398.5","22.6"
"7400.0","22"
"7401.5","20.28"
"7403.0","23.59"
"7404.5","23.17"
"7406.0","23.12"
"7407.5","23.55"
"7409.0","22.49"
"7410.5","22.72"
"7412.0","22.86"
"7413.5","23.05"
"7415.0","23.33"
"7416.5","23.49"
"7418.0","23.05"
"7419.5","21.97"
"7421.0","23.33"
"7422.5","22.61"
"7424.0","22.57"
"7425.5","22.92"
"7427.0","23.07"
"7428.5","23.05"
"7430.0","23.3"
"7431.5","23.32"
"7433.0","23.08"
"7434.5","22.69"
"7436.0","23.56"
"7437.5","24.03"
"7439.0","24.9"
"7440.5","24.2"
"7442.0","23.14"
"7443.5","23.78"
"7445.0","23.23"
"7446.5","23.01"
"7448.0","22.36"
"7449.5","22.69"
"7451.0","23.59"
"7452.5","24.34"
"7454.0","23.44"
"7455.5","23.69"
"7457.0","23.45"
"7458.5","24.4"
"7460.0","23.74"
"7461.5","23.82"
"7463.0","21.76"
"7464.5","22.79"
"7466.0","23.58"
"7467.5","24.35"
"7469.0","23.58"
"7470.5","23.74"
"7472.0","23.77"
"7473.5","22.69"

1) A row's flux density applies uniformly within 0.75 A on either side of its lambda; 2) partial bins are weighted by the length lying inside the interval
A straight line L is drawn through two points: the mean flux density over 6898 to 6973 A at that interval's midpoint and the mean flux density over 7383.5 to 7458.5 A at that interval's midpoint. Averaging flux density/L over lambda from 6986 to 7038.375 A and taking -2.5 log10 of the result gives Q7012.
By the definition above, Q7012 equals -0.09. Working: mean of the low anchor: 16.9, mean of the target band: 19.5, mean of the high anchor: 23.1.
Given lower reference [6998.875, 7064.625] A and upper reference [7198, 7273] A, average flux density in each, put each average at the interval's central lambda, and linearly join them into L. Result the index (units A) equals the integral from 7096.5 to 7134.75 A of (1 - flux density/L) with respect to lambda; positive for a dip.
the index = 5.61 A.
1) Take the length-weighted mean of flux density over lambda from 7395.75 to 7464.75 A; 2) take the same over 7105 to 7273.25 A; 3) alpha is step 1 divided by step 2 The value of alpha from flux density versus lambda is 1.4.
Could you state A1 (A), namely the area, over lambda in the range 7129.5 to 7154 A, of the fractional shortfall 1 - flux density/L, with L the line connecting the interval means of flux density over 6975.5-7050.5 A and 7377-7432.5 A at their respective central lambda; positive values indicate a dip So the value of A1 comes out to 7.4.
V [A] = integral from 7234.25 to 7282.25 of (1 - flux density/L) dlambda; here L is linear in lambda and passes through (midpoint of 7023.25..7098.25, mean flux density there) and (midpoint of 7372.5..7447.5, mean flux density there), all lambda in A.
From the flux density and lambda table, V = 4.1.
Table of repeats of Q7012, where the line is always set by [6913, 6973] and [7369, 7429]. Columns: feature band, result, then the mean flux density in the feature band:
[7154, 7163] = 0.243 mag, 15.9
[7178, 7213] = 0.221 mag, 16.6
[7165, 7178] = 0.228 mag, 16.3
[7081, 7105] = 0.154 mag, 16.6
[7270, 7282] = 0.072 mag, 20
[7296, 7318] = 0.032 mag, 21.1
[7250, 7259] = 0.101 mag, 19.2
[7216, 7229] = 0.152 mag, 18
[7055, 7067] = 0.072 mag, 17.5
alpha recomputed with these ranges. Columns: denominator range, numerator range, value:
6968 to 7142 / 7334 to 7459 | 1.26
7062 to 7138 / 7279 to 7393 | 1.29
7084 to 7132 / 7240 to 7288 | 1.19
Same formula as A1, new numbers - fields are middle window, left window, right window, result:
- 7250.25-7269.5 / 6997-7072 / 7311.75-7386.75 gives 1.7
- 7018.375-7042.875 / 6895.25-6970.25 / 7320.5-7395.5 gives -3.1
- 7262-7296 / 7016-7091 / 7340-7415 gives 2.2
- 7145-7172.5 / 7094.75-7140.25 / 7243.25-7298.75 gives 2.3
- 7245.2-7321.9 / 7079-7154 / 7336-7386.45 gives 0.2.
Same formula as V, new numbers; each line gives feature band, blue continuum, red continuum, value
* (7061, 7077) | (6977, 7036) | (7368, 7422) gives 1.4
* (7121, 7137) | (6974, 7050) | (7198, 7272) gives 3.2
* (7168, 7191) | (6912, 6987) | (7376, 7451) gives 3.9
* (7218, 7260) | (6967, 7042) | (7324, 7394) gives 5.1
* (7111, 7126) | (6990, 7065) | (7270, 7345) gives 2.0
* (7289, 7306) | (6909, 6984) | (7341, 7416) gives 0.5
